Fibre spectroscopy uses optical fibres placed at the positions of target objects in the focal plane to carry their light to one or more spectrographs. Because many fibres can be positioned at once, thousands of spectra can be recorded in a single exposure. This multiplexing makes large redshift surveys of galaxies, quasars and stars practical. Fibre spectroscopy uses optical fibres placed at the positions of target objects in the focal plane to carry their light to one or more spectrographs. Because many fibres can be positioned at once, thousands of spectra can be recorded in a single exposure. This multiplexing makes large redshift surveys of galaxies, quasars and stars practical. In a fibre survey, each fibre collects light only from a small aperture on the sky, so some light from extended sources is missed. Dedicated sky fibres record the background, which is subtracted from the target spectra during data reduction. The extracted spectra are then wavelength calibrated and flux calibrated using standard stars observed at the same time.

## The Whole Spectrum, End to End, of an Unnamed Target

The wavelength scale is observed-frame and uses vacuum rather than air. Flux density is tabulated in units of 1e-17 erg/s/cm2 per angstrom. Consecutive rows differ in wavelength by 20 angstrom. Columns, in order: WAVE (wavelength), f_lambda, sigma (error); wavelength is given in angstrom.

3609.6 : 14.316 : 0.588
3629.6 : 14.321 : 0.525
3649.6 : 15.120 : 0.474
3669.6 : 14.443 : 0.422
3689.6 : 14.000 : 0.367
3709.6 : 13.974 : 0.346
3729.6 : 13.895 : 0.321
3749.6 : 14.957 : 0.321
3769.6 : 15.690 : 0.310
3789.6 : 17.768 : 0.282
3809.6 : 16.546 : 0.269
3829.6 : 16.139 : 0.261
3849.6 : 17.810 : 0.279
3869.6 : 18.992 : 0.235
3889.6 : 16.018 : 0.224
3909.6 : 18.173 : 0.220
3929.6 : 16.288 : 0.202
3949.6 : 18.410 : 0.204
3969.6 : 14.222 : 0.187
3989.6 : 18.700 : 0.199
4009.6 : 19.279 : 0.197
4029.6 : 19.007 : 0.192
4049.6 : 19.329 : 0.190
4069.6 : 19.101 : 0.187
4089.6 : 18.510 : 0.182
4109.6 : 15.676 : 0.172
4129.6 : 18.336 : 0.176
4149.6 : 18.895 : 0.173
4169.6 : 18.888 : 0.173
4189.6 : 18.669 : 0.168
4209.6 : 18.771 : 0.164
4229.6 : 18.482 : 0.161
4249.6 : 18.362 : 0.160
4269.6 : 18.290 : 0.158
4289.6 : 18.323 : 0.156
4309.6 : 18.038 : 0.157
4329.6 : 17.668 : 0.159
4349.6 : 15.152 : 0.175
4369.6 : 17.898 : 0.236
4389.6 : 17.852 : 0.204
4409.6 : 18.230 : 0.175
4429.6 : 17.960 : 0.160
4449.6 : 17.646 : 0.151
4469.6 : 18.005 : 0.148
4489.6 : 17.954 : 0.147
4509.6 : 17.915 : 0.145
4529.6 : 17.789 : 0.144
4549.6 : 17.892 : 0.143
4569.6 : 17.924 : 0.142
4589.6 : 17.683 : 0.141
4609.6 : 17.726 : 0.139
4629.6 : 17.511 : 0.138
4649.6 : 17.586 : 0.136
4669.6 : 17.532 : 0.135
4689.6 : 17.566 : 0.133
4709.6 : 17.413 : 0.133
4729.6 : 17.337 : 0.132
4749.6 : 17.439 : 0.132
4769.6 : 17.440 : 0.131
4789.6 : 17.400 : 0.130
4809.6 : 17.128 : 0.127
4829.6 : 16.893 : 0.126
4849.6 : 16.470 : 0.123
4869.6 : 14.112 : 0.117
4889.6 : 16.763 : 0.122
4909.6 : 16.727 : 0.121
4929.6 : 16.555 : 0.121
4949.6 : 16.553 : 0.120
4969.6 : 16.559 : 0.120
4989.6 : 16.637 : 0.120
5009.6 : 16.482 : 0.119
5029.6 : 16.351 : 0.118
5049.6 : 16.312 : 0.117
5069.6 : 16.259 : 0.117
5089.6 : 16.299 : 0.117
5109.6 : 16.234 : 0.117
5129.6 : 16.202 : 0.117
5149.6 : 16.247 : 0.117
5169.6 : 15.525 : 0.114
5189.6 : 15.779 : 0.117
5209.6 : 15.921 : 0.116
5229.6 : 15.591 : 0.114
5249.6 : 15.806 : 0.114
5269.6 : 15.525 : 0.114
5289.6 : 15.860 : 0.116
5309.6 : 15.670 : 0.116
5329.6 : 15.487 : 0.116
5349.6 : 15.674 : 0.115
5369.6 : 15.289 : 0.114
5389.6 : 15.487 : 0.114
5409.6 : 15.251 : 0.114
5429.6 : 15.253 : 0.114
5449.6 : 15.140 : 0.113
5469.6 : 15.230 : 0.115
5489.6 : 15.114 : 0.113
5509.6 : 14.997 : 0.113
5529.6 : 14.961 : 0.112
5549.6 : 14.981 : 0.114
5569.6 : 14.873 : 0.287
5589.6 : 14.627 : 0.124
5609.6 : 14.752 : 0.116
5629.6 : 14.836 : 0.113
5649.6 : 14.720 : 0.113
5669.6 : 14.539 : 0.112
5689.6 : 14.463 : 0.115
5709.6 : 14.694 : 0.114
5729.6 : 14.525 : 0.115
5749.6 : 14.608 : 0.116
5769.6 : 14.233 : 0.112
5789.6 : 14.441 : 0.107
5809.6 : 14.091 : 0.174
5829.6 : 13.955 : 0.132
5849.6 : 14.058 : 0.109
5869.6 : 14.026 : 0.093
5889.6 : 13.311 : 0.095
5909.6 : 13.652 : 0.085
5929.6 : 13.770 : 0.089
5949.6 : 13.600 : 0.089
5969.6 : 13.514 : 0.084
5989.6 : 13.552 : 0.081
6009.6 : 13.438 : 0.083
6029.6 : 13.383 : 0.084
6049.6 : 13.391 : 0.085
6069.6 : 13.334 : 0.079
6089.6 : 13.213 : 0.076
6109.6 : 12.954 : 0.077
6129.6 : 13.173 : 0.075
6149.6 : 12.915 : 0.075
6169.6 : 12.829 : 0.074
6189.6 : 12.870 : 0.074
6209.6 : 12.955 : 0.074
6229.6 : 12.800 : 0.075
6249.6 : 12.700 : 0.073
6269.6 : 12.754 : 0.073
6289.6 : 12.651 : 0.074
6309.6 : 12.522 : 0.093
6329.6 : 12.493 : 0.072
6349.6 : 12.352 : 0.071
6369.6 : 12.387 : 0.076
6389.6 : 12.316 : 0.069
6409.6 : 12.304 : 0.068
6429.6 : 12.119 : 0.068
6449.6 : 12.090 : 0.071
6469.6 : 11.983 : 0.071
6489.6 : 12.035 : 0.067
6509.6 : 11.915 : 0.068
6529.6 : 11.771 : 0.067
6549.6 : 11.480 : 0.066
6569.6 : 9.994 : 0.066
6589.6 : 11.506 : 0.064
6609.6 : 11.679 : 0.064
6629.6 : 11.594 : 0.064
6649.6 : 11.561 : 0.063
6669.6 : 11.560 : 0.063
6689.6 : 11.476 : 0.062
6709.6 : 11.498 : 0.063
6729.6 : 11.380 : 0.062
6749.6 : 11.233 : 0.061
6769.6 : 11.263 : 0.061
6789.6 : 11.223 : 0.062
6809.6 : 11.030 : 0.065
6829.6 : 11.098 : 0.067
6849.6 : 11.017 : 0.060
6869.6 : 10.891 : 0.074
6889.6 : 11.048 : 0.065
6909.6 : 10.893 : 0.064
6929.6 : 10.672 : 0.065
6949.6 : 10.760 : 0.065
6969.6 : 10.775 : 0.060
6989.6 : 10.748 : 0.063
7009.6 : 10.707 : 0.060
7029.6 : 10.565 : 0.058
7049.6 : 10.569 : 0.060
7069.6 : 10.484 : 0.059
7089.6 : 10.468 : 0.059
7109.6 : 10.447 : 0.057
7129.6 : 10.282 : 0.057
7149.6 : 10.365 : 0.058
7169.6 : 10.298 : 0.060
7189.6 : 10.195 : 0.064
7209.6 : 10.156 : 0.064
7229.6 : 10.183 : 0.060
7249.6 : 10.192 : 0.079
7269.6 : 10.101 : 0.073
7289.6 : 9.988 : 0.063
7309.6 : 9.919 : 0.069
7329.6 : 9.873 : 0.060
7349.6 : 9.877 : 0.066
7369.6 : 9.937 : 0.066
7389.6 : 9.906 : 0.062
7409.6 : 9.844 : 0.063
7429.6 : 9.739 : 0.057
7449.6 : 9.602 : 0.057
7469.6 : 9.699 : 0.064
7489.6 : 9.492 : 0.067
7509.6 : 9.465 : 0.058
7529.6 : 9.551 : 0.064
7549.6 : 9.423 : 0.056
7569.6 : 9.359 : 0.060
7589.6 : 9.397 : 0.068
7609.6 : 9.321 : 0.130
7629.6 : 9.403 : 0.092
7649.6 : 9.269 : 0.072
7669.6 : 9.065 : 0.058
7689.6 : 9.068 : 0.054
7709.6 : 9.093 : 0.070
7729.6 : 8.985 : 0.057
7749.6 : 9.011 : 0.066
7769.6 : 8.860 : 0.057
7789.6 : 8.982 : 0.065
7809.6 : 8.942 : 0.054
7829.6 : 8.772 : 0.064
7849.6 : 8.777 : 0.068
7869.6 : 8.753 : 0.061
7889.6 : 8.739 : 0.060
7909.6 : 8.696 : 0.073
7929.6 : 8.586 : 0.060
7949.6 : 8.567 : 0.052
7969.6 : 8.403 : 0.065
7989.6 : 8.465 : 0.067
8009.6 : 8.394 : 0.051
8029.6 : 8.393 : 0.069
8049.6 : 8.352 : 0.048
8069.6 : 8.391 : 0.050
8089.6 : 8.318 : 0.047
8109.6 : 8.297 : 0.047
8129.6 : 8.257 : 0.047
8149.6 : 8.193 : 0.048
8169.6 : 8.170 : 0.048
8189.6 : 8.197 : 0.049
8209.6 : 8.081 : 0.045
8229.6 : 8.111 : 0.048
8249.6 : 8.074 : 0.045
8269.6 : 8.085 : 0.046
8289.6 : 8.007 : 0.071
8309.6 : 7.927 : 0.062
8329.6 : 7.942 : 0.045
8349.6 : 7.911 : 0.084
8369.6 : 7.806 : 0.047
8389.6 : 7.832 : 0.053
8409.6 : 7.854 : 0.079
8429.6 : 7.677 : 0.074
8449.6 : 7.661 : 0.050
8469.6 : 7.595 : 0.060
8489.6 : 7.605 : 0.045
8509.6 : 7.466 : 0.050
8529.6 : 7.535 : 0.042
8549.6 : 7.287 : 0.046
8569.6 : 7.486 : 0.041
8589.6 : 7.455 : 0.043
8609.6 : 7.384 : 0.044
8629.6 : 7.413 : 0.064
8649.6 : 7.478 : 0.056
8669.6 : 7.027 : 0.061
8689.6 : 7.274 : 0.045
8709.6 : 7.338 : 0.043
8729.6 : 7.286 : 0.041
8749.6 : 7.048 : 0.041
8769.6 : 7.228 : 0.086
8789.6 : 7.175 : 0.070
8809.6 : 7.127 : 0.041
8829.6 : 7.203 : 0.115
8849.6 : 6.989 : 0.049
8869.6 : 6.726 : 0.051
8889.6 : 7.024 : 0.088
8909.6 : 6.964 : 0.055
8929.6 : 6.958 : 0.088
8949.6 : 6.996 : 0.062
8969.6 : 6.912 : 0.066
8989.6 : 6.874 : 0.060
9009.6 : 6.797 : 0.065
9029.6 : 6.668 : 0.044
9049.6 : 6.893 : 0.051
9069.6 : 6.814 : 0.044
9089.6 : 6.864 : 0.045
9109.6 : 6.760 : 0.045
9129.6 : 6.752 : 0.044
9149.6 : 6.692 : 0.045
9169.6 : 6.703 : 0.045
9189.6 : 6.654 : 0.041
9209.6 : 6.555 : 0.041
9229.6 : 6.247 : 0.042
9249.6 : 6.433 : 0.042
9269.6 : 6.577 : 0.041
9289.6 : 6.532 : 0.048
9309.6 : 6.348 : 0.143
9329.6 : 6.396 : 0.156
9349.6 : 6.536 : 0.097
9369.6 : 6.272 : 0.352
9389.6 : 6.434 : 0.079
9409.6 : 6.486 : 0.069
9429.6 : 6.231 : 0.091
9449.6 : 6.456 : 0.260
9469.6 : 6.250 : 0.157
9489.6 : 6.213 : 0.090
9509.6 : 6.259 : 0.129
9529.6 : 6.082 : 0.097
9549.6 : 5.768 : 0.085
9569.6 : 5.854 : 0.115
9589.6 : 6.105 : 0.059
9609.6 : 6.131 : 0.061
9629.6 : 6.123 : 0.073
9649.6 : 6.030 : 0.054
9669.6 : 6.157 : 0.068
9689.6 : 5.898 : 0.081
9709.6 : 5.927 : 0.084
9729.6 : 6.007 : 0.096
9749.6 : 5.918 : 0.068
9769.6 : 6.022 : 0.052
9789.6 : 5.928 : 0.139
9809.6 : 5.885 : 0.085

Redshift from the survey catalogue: 0.000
